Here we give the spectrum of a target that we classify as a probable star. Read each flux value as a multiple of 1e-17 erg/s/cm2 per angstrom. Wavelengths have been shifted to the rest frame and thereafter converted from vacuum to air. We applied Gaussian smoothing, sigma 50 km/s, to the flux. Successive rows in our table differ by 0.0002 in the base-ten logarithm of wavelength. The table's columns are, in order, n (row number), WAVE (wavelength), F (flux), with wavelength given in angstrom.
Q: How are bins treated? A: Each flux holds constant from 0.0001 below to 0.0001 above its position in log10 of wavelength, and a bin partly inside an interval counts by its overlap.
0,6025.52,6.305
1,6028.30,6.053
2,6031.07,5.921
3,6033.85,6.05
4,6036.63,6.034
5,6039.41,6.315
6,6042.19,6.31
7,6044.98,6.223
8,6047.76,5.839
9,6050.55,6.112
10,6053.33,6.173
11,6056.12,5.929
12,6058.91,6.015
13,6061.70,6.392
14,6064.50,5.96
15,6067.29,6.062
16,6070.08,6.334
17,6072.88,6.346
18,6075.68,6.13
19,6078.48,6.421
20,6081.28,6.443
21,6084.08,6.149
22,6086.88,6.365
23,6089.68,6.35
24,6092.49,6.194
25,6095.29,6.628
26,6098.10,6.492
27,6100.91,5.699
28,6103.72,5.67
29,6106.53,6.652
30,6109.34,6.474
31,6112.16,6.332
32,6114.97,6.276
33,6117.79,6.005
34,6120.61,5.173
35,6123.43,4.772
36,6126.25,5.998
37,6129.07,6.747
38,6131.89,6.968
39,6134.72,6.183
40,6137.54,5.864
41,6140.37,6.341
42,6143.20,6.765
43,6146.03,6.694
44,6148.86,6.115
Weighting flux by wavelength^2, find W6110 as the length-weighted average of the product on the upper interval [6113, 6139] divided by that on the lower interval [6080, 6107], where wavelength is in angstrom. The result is 0.97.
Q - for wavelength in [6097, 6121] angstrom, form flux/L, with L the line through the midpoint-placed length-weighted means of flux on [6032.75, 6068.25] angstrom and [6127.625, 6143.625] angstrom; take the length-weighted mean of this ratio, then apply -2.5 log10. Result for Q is 0.04 mag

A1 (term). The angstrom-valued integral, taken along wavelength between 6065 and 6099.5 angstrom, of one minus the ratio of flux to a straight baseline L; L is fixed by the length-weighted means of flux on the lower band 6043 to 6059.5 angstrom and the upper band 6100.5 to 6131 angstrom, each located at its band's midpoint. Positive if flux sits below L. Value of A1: -1.61 angstrom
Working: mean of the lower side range 6.06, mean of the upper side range 6.01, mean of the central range 6.32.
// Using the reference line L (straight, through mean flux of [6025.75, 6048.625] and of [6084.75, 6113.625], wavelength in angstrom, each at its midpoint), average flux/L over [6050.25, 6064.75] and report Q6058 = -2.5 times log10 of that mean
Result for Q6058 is 0.01 mag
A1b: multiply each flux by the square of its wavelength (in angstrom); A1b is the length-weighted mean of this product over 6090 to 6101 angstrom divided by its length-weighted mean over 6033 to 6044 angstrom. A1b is 1.04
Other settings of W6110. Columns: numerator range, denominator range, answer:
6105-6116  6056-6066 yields 1.07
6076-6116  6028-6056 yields 1.05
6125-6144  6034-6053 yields 1.08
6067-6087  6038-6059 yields 1.04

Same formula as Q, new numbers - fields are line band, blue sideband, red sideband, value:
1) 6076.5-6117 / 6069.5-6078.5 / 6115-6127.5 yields -0.064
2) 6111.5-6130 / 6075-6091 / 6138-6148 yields 0.101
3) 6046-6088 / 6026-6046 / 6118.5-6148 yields -0.007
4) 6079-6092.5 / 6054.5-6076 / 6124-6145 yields -0.020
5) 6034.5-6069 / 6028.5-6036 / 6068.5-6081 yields 0.005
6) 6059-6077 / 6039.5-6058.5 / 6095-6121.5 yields -0.013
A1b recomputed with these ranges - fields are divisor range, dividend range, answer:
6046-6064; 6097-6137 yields 1.02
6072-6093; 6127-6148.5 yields 1.05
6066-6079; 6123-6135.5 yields 1.02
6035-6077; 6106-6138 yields 1.02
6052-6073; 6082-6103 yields 1.03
